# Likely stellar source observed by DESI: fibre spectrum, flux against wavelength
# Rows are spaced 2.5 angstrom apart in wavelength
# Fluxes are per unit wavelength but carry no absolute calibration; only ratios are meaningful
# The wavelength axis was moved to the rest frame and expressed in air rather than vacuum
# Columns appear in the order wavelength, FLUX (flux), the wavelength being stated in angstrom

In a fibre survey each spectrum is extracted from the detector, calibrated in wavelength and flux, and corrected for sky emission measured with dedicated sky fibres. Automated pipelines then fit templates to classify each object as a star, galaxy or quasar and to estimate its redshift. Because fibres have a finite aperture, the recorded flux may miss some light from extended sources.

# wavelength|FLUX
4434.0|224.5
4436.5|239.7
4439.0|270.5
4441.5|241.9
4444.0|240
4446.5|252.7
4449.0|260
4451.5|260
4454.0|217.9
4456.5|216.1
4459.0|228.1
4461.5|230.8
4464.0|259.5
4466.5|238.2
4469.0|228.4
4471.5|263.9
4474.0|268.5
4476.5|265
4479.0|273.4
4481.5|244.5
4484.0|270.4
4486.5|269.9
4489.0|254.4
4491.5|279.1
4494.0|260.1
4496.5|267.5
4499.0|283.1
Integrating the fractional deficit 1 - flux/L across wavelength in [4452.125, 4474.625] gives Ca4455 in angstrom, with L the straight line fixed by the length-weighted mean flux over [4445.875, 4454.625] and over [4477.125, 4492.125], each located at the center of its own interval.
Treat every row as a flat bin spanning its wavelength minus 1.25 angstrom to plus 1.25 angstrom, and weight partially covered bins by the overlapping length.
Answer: 1.46 angstrom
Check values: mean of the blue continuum 249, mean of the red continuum 265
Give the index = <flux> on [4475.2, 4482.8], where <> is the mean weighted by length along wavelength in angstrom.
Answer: 261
